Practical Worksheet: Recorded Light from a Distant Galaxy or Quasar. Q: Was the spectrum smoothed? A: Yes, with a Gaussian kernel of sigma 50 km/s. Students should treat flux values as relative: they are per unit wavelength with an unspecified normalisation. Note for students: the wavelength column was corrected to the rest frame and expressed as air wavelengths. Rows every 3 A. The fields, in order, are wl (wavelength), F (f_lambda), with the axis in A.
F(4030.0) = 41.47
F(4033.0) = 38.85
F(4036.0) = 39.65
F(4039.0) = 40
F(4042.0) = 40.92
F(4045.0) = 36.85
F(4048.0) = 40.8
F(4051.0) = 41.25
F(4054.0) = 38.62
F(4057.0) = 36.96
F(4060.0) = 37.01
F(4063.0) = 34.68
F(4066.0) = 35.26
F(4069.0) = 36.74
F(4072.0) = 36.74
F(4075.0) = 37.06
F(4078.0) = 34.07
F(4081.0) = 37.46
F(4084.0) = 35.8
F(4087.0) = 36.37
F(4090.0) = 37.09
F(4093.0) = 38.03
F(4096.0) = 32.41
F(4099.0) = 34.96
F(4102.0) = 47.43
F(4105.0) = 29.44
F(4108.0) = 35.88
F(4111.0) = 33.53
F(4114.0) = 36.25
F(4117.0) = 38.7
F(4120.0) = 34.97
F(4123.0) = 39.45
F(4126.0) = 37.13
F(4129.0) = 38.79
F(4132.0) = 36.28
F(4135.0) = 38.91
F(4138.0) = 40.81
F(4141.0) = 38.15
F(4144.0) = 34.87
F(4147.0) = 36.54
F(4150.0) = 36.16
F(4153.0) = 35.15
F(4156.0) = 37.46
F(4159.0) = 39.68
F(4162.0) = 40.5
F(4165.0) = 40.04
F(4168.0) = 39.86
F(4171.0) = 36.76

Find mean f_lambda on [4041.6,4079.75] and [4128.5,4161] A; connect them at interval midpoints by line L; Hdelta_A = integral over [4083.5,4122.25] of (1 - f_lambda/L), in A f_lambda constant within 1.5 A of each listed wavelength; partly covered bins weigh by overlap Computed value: 1.2 A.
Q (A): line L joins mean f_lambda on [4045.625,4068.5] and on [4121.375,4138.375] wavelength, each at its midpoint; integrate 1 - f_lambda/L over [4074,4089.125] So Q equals 0.71 A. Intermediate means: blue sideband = 37.7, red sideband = 38.4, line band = 36.2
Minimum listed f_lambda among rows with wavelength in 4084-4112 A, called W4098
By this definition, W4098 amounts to 29.44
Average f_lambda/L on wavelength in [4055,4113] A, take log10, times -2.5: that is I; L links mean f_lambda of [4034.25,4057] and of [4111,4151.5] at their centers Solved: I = 0.069 mag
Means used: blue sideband 39.5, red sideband 37.3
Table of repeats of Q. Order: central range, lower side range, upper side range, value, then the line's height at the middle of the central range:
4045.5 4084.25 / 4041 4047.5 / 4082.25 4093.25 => 0.8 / 37.9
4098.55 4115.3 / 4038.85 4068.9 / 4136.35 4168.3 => 0.8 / 38.1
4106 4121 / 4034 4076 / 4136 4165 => 0.9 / 37.9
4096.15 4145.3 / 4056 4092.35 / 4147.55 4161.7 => -0.2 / 36.9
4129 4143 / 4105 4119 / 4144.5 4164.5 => -0.7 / 36.6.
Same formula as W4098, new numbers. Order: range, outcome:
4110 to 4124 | 33.53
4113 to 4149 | 34.87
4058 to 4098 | 32.41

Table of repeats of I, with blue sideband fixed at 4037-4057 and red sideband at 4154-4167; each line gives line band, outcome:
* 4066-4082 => 0.09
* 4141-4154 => 0.10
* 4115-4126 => 0.05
